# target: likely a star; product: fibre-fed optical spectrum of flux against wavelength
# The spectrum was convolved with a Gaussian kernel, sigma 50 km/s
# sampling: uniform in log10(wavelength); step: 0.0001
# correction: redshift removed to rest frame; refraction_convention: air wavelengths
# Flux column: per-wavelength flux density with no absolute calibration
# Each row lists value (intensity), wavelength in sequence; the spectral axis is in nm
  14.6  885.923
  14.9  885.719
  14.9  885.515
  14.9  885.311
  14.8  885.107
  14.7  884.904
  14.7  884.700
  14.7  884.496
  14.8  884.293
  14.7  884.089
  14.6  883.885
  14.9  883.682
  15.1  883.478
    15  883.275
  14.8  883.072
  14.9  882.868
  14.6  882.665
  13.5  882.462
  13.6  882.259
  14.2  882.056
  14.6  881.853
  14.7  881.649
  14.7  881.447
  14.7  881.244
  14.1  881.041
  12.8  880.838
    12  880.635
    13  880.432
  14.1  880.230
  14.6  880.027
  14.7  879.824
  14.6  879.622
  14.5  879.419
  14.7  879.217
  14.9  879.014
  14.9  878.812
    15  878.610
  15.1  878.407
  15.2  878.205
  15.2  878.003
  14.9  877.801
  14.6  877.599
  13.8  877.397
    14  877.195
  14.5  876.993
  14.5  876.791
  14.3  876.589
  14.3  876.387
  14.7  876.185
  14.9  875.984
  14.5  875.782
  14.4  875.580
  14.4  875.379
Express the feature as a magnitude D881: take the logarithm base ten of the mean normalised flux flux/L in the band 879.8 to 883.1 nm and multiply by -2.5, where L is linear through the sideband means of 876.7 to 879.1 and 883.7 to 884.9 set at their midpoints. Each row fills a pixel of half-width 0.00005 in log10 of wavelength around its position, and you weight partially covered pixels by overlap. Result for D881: 0.05 mag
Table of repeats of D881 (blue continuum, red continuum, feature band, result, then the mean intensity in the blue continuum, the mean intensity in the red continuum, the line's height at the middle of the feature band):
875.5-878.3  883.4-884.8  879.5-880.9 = 0.07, 14.6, 14.8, 14.7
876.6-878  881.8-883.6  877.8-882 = 0.00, 14.4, 14.5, 14.5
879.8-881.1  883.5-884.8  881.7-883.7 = -0.02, 13.5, 14.7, 14.3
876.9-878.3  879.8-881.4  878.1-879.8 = -0.05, 14.6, 13.7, 14.2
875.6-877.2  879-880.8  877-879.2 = -0.04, 14.5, 14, 14.3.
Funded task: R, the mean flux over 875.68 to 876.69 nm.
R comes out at 14.5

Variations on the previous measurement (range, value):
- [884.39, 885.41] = 14.8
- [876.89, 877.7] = 14.2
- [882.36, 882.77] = 14.1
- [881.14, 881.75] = 14.7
